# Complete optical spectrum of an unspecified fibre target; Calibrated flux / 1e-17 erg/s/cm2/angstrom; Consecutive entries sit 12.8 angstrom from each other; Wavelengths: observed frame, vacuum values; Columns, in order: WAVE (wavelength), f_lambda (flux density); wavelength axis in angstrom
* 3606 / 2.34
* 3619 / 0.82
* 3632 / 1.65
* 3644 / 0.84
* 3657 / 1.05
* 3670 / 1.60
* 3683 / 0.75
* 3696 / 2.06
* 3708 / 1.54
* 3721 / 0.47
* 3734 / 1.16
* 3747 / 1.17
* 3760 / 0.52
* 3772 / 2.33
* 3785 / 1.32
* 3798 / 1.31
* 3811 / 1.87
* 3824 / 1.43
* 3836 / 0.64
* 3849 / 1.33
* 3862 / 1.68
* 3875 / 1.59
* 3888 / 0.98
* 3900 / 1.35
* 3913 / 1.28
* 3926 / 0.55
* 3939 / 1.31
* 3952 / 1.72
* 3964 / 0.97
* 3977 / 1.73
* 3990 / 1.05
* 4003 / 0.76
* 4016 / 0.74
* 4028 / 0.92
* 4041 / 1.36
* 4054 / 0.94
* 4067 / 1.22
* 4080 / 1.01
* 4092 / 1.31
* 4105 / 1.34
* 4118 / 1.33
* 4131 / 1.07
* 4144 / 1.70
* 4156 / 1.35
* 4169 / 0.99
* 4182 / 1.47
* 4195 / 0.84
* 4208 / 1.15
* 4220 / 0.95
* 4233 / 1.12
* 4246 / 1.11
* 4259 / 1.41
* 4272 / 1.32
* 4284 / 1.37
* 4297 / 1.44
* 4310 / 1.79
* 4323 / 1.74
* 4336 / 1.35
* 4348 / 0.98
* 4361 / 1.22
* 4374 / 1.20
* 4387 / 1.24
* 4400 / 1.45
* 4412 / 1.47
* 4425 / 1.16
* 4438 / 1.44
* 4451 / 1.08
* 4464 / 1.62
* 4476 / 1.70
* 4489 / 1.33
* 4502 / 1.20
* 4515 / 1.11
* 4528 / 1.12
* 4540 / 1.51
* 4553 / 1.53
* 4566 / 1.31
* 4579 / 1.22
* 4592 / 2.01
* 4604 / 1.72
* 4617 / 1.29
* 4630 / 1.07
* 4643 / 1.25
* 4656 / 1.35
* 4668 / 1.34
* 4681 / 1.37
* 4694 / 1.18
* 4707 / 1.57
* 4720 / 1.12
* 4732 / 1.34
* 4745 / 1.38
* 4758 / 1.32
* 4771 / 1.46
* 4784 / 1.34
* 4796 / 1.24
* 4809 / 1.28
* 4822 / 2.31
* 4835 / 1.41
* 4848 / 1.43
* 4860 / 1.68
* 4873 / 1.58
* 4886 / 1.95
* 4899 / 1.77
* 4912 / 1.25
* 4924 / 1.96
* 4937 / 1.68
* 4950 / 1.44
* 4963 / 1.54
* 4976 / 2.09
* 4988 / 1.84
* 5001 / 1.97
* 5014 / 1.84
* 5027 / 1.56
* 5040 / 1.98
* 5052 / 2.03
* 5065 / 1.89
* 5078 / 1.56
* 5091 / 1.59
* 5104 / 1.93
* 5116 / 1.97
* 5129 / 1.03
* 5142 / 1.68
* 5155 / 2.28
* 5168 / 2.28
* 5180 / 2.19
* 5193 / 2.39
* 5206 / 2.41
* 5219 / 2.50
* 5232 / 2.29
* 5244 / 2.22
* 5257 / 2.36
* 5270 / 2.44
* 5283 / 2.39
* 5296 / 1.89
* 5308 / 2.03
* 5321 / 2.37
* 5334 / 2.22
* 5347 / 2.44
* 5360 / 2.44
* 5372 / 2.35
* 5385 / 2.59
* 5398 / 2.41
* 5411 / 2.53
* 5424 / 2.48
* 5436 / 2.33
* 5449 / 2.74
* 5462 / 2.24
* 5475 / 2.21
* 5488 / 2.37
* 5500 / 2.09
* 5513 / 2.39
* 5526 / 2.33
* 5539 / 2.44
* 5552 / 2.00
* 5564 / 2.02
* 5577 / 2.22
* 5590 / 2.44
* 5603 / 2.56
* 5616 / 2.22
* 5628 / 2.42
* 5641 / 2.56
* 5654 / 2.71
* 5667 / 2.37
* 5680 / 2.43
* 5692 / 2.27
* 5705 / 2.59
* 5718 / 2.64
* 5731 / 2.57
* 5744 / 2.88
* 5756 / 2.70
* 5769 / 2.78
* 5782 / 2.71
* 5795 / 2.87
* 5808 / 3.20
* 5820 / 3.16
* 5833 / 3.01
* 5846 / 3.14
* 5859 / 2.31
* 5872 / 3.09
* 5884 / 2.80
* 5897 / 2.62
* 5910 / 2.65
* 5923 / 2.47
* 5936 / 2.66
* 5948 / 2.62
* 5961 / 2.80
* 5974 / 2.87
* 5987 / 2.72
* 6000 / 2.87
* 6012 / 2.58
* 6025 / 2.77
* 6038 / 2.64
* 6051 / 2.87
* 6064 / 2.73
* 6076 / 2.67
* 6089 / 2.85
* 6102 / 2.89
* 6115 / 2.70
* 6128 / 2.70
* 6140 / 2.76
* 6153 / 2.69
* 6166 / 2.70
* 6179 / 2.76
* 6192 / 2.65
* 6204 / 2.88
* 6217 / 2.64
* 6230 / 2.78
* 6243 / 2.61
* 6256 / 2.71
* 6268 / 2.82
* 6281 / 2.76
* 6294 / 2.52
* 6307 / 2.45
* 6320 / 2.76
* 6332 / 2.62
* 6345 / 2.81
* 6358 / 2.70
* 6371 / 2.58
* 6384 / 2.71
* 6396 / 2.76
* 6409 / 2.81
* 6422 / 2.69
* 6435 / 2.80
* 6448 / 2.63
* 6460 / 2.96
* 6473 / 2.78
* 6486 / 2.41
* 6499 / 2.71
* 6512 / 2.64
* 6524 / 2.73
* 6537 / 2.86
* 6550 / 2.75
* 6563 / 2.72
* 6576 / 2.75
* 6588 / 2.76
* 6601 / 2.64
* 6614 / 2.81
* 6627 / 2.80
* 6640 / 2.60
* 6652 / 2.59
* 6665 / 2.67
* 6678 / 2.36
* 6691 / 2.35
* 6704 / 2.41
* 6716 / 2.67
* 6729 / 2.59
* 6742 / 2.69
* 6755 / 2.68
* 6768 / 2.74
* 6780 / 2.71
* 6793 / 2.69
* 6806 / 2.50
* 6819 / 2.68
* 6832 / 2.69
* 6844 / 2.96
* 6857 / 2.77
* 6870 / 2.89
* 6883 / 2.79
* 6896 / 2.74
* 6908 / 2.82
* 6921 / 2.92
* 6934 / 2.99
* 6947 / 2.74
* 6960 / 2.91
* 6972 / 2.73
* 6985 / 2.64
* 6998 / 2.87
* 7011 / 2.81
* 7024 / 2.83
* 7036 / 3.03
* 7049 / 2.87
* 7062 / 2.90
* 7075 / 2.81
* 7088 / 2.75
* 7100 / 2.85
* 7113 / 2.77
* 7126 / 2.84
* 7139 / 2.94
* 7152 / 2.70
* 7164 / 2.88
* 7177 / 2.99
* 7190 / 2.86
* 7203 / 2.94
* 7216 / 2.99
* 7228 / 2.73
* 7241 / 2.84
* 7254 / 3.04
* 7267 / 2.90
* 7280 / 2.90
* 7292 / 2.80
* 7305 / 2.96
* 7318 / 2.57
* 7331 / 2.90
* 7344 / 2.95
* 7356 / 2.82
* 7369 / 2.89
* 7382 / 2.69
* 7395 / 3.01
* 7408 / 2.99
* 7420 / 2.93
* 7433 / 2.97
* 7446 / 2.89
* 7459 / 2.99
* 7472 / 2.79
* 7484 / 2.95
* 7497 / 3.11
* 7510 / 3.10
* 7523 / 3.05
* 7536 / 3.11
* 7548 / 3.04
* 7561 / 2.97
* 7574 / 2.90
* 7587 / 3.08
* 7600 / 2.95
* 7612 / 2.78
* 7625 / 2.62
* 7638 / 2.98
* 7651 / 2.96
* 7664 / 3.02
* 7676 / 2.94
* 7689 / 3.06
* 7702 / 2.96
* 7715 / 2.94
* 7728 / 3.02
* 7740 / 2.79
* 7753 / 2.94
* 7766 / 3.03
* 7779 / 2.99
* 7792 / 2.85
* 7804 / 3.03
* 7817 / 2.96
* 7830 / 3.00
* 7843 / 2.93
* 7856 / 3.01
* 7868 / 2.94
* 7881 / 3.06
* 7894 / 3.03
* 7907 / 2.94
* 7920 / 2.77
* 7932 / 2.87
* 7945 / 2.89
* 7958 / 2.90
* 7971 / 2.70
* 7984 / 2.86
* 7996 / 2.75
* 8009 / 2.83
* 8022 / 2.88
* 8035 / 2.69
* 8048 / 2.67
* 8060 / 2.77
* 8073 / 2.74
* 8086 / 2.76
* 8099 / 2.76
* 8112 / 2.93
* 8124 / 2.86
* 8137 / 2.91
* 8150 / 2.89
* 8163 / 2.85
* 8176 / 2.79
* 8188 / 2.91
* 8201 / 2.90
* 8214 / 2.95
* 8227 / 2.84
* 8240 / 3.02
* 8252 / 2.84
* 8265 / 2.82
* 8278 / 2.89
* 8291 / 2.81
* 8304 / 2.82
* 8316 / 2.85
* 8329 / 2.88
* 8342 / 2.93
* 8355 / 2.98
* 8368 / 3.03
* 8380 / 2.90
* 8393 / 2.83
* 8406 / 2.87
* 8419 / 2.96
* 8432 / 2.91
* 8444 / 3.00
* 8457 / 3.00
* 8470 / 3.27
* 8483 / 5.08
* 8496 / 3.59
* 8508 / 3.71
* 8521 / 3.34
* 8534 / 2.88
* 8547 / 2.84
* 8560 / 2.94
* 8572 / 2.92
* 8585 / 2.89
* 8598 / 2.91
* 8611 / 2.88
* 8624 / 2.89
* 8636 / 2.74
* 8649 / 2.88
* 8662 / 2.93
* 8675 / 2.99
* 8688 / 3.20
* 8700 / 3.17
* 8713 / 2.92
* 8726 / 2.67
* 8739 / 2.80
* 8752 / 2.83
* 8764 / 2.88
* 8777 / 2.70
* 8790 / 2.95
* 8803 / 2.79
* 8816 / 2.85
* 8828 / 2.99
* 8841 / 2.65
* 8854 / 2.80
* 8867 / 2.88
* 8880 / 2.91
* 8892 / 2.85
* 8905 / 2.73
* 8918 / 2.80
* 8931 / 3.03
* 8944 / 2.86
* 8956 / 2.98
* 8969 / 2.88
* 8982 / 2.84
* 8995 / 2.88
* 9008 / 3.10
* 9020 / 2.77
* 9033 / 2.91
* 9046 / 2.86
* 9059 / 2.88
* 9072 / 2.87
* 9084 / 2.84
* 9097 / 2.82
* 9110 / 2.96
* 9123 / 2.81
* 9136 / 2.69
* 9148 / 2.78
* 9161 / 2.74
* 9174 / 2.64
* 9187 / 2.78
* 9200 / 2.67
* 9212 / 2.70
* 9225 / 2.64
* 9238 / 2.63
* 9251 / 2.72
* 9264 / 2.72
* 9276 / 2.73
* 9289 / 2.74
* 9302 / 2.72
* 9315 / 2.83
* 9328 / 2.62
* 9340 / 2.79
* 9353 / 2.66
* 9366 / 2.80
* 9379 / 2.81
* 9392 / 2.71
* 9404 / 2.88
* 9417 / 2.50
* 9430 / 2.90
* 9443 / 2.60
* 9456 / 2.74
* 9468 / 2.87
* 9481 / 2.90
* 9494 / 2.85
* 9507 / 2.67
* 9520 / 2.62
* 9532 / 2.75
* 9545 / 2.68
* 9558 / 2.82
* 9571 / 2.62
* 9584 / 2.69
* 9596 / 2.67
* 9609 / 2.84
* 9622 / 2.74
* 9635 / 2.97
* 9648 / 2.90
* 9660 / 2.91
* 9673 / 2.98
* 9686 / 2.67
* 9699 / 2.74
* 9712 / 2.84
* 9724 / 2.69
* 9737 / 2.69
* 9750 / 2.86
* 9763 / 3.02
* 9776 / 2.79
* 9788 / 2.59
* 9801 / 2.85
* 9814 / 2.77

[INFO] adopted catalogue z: 0.29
